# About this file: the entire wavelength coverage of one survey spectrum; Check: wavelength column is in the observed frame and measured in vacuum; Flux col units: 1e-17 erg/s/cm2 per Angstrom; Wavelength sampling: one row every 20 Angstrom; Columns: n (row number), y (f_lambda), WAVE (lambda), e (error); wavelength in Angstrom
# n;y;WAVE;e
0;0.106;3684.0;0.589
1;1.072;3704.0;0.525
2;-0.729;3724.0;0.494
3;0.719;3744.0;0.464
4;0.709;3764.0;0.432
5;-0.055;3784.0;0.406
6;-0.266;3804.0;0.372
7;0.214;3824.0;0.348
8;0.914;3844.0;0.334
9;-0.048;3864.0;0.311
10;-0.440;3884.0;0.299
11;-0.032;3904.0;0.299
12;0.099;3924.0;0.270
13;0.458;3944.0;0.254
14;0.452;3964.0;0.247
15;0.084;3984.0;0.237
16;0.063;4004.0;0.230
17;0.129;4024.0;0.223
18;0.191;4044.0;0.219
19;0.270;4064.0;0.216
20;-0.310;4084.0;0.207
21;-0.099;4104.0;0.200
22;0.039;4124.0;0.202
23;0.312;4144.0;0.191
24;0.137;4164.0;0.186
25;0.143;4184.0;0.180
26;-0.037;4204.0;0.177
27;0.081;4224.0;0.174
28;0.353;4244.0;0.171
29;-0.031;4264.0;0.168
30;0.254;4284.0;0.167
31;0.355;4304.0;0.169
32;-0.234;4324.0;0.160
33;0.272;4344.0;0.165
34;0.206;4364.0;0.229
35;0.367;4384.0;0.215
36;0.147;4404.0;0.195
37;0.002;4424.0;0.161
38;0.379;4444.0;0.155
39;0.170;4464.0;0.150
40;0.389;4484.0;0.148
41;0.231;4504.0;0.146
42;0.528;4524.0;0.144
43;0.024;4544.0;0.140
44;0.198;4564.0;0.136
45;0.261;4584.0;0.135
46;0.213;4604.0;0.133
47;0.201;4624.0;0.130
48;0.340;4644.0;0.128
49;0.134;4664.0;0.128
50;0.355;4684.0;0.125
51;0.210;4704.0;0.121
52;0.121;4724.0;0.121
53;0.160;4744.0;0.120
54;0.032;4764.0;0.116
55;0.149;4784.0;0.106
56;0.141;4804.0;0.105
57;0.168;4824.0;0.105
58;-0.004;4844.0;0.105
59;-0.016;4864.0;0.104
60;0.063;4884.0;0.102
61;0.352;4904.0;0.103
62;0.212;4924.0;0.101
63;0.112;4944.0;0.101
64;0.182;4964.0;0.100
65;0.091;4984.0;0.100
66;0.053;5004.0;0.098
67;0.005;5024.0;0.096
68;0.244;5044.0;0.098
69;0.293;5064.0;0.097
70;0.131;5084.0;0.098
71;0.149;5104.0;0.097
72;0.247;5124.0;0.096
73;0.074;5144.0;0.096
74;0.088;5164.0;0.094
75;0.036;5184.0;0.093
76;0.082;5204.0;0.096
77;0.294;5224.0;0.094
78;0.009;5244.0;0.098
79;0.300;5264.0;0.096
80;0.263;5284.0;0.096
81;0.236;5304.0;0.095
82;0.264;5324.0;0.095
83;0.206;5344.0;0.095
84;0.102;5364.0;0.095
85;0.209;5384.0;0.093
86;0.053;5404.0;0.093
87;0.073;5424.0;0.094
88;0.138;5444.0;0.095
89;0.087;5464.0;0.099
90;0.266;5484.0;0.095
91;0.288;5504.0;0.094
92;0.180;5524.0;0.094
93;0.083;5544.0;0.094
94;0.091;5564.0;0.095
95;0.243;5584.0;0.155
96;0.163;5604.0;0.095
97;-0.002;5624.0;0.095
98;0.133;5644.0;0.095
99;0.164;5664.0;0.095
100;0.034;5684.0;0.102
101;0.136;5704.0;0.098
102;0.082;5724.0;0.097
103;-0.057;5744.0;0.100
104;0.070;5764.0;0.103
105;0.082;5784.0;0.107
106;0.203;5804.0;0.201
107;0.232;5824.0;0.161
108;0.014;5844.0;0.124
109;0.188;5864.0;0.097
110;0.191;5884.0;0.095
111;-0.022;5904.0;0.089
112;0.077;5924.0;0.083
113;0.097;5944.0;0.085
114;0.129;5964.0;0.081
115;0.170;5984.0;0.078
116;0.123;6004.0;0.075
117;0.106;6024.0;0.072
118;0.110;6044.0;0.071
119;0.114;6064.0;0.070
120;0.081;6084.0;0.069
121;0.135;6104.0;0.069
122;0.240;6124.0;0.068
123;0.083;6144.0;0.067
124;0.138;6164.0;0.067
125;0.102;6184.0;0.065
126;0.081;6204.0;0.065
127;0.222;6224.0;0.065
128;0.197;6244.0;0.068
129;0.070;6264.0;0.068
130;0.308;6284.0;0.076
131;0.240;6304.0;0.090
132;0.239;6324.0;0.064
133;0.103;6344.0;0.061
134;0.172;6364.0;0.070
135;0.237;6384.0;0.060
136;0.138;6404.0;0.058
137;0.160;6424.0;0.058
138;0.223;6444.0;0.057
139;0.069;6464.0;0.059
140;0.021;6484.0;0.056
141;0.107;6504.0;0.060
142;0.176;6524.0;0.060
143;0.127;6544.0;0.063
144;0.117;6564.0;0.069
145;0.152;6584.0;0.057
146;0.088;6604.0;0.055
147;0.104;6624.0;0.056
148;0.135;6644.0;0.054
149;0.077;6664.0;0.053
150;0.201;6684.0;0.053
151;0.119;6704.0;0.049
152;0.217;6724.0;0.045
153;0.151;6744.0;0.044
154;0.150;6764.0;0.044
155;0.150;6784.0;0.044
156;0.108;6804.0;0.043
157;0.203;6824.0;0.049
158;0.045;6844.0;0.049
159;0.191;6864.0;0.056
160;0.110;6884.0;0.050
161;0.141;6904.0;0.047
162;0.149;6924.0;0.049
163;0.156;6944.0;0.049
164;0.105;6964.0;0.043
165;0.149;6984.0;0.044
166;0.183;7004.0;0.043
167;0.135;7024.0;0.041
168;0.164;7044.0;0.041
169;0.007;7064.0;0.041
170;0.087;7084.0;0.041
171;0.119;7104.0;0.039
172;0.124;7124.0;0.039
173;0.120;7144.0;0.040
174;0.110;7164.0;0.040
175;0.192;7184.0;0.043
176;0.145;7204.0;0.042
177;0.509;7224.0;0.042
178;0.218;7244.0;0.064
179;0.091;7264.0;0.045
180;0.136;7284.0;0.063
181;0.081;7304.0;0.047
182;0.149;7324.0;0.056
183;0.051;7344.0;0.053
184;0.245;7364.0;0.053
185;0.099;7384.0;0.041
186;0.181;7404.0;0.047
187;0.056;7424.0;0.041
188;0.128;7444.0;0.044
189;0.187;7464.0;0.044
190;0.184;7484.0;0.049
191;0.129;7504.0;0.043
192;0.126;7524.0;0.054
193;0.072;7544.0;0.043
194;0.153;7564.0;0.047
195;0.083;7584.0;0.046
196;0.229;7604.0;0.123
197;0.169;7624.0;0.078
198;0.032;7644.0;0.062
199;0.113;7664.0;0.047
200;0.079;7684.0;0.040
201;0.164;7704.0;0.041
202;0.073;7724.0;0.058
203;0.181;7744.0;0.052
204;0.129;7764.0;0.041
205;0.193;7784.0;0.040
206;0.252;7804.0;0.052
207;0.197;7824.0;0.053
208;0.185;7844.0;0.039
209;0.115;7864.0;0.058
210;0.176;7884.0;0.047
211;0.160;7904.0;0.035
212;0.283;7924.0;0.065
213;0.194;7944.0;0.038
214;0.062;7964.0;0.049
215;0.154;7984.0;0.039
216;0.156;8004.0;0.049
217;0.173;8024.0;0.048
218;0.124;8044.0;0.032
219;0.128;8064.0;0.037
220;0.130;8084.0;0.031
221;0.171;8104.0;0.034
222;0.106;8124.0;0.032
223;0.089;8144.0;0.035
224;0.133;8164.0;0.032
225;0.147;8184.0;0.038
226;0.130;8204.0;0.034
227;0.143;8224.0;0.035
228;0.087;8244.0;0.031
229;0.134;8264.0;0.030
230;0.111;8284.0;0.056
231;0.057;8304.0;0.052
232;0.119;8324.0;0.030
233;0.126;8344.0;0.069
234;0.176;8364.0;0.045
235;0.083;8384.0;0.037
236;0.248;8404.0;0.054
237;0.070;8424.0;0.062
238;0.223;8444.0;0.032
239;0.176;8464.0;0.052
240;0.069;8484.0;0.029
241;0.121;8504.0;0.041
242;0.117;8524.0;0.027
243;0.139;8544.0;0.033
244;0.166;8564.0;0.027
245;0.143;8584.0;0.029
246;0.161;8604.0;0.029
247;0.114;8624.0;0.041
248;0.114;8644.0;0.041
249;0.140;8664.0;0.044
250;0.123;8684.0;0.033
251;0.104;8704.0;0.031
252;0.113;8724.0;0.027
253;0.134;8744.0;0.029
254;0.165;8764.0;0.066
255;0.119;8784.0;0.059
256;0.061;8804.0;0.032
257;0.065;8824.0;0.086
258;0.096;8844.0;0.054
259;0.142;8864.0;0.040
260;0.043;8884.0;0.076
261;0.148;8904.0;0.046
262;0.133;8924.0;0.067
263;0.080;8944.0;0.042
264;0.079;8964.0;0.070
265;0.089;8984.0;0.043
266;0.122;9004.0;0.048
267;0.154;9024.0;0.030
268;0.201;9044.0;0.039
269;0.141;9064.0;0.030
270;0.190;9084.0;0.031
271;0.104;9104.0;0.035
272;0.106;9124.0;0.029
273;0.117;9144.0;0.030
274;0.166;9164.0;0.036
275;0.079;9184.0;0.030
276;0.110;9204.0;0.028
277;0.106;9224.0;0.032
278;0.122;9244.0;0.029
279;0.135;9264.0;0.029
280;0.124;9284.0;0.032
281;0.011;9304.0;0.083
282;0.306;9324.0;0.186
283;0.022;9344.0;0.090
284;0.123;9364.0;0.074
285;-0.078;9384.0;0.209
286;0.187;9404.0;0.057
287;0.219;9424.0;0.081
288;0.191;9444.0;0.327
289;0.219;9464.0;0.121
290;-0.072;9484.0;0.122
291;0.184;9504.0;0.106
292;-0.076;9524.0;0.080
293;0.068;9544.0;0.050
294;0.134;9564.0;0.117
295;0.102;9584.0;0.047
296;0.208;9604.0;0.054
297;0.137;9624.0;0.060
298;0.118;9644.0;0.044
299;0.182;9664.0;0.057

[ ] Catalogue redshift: 0.94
